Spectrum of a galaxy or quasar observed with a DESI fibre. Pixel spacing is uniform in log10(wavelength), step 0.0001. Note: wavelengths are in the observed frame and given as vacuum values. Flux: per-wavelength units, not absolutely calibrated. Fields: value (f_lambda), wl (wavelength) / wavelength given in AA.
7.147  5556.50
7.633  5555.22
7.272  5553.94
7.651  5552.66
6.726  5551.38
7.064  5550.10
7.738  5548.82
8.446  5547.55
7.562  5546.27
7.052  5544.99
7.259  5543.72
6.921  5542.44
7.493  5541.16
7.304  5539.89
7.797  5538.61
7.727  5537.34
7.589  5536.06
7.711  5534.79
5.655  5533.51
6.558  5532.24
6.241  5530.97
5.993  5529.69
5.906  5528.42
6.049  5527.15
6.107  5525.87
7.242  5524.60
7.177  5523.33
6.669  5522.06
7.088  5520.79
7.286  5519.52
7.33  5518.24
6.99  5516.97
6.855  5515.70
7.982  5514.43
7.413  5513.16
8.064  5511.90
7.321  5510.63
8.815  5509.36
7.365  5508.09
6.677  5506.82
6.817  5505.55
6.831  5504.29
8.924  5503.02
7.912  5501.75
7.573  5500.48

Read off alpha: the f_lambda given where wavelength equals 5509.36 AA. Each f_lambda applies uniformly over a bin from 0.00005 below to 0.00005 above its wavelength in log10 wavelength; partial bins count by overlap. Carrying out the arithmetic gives 8.815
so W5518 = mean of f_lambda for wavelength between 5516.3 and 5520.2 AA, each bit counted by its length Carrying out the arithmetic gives 7.18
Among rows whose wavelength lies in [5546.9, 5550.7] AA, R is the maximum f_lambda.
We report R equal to 8.446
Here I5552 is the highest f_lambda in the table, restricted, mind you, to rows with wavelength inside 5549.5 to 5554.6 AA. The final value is 7.651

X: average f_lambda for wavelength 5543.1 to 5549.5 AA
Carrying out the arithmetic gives 7.62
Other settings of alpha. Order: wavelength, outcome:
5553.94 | 7.272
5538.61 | 7.797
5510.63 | 7.321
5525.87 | 6.107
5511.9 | 8.064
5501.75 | 7.912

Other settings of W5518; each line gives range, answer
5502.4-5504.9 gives 7.87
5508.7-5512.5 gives 8.05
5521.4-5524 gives 6.94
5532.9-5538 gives 7.18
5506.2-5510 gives 7.61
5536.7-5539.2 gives 7.77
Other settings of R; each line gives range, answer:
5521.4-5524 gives 7.177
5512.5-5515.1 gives 7.982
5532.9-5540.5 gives 7.797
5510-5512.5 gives 8.064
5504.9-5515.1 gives 8.815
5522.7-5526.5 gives 7.242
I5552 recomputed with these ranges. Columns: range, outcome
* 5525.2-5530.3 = 6.107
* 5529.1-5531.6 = 6.241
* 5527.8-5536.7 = 7.711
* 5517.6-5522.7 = 7.33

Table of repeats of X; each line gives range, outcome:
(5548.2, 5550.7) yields 7.4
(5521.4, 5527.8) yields 6.65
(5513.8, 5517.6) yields 7.28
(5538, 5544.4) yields 7.35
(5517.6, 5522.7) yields 7.09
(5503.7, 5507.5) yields 6.79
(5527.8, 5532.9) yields 6.18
